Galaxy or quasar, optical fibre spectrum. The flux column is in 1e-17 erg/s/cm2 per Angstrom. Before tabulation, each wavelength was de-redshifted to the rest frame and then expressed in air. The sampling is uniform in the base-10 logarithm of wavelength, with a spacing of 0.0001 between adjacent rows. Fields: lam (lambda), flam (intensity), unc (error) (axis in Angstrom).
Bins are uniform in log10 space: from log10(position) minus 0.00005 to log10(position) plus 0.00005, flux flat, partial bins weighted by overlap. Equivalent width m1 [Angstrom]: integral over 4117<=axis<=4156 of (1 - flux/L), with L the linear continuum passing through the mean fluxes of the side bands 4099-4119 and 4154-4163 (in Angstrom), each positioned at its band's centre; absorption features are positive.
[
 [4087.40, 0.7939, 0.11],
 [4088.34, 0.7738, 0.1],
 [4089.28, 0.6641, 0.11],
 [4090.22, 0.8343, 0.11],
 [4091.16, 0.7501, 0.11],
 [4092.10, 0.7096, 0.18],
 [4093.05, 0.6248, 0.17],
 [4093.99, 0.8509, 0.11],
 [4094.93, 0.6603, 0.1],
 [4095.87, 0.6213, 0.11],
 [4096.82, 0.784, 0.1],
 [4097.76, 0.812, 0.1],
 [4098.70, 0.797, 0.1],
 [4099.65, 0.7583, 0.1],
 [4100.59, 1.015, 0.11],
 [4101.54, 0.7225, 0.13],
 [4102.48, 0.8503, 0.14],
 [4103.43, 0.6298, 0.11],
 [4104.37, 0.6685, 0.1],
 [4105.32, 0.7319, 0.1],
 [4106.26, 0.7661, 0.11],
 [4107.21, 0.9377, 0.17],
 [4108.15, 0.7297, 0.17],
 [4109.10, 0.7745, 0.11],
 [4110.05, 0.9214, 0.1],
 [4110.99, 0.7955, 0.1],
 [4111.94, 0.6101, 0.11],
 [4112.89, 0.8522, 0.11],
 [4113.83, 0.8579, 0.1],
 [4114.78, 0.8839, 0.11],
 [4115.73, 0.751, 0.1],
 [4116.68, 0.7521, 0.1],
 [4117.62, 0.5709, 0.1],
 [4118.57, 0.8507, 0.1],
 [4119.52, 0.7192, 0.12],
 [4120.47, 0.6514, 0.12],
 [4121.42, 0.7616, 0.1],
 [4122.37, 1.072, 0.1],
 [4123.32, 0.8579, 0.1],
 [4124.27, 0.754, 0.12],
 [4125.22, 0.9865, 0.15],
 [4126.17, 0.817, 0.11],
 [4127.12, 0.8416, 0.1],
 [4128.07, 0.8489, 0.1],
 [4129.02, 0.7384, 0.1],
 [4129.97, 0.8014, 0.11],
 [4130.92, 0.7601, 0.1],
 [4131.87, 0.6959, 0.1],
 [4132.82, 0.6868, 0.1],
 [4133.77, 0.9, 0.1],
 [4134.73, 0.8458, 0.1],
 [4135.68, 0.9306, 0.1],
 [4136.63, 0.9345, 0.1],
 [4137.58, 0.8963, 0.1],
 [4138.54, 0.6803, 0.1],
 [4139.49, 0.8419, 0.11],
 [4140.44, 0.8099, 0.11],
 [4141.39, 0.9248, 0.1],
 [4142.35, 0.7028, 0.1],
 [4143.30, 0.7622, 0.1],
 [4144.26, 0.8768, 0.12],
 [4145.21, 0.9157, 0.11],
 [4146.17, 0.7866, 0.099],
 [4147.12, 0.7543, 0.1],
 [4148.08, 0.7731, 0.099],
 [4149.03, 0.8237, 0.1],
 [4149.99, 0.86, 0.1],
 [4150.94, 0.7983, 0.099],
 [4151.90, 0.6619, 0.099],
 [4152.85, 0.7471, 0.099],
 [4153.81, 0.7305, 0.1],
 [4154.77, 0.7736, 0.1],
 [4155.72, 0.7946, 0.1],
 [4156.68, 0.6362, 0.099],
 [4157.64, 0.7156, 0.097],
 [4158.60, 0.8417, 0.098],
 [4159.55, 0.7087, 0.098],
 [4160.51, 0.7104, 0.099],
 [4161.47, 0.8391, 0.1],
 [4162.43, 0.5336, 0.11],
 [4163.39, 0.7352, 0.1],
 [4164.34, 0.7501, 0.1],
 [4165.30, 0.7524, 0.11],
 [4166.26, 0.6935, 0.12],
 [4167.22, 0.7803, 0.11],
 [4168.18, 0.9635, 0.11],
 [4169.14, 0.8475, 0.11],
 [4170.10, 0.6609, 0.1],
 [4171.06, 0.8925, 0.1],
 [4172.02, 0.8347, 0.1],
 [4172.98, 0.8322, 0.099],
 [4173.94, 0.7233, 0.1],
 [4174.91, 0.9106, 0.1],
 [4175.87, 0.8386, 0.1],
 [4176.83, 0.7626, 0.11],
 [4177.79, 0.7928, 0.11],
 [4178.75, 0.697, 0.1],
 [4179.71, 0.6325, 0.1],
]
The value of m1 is -2.66 Angstrom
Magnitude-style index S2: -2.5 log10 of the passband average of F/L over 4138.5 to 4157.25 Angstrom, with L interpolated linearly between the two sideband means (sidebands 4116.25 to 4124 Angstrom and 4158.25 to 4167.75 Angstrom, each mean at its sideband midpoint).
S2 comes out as -0.049 mag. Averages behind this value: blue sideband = 0.779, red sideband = 0.735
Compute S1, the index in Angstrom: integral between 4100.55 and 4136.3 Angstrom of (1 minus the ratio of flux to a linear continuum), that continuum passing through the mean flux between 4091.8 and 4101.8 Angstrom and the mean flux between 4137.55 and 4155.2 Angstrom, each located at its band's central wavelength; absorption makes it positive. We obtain -1.0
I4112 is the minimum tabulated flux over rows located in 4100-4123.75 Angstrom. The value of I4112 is 0.5709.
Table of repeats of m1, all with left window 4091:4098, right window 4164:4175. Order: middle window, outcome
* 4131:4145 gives -1.0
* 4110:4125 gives -0.9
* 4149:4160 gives 0.4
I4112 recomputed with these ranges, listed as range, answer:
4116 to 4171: 0.5336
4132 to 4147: 0.6803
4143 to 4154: 0.6619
